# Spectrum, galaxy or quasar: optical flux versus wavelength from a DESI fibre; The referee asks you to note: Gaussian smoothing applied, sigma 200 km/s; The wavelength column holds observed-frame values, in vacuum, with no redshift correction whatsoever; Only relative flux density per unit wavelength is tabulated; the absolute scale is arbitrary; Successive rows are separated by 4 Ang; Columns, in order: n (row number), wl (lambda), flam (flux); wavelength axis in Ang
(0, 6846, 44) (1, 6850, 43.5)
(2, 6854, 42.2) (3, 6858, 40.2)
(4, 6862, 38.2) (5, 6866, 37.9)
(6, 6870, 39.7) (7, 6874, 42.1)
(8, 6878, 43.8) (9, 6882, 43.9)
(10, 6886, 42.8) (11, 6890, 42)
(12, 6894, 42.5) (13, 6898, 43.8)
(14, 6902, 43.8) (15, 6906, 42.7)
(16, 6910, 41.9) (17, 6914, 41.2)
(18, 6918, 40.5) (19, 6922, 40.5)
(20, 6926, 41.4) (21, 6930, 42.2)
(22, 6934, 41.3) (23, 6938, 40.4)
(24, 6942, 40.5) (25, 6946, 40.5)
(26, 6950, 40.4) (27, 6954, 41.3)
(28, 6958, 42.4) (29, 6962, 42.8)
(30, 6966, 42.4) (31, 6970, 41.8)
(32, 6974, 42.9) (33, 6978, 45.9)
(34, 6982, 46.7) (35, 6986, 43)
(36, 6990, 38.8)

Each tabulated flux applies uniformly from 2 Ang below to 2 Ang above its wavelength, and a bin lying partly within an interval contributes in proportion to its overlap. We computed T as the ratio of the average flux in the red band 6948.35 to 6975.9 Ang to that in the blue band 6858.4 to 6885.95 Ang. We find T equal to 1.02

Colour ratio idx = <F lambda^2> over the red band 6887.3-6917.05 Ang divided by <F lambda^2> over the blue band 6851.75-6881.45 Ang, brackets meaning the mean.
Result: 1.05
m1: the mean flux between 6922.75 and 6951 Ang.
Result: 41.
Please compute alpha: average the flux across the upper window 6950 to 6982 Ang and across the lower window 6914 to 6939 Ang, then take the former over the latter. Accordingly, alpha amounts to 1.0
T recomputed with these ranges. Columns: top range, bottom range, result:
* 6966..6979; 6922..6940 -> 1.05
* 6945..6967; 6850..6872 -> 1.04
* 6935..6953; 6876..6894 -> 0.94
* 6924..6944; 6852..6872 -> 1.04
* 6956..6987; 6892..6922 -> 1.03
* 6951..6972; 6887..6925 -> 1.00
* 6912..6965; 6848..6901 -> 0.99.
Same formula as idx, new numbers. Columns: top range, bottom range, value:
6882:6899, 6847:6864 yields 1.05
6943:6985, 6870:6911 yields 1.02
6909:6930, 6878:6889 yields 0.96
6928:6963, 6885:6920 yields 0.99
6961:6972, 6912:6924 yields 1.05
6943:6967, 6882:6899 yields 0.99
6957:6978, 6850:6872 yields 1.10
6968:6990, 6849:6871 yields 1.12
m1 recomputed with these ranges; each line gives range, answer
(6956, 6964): 42.6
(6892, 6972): 41.7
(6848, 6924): 41.7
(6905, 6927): 41.3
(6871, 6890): 42.8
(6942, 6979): 42.1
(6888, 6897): 42.4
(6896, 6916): 42.7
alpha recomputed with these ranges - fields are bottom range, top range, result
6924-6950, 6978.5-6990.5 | 1.07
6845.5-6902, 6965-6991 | 1.03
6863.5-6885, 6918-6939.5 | 0.99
